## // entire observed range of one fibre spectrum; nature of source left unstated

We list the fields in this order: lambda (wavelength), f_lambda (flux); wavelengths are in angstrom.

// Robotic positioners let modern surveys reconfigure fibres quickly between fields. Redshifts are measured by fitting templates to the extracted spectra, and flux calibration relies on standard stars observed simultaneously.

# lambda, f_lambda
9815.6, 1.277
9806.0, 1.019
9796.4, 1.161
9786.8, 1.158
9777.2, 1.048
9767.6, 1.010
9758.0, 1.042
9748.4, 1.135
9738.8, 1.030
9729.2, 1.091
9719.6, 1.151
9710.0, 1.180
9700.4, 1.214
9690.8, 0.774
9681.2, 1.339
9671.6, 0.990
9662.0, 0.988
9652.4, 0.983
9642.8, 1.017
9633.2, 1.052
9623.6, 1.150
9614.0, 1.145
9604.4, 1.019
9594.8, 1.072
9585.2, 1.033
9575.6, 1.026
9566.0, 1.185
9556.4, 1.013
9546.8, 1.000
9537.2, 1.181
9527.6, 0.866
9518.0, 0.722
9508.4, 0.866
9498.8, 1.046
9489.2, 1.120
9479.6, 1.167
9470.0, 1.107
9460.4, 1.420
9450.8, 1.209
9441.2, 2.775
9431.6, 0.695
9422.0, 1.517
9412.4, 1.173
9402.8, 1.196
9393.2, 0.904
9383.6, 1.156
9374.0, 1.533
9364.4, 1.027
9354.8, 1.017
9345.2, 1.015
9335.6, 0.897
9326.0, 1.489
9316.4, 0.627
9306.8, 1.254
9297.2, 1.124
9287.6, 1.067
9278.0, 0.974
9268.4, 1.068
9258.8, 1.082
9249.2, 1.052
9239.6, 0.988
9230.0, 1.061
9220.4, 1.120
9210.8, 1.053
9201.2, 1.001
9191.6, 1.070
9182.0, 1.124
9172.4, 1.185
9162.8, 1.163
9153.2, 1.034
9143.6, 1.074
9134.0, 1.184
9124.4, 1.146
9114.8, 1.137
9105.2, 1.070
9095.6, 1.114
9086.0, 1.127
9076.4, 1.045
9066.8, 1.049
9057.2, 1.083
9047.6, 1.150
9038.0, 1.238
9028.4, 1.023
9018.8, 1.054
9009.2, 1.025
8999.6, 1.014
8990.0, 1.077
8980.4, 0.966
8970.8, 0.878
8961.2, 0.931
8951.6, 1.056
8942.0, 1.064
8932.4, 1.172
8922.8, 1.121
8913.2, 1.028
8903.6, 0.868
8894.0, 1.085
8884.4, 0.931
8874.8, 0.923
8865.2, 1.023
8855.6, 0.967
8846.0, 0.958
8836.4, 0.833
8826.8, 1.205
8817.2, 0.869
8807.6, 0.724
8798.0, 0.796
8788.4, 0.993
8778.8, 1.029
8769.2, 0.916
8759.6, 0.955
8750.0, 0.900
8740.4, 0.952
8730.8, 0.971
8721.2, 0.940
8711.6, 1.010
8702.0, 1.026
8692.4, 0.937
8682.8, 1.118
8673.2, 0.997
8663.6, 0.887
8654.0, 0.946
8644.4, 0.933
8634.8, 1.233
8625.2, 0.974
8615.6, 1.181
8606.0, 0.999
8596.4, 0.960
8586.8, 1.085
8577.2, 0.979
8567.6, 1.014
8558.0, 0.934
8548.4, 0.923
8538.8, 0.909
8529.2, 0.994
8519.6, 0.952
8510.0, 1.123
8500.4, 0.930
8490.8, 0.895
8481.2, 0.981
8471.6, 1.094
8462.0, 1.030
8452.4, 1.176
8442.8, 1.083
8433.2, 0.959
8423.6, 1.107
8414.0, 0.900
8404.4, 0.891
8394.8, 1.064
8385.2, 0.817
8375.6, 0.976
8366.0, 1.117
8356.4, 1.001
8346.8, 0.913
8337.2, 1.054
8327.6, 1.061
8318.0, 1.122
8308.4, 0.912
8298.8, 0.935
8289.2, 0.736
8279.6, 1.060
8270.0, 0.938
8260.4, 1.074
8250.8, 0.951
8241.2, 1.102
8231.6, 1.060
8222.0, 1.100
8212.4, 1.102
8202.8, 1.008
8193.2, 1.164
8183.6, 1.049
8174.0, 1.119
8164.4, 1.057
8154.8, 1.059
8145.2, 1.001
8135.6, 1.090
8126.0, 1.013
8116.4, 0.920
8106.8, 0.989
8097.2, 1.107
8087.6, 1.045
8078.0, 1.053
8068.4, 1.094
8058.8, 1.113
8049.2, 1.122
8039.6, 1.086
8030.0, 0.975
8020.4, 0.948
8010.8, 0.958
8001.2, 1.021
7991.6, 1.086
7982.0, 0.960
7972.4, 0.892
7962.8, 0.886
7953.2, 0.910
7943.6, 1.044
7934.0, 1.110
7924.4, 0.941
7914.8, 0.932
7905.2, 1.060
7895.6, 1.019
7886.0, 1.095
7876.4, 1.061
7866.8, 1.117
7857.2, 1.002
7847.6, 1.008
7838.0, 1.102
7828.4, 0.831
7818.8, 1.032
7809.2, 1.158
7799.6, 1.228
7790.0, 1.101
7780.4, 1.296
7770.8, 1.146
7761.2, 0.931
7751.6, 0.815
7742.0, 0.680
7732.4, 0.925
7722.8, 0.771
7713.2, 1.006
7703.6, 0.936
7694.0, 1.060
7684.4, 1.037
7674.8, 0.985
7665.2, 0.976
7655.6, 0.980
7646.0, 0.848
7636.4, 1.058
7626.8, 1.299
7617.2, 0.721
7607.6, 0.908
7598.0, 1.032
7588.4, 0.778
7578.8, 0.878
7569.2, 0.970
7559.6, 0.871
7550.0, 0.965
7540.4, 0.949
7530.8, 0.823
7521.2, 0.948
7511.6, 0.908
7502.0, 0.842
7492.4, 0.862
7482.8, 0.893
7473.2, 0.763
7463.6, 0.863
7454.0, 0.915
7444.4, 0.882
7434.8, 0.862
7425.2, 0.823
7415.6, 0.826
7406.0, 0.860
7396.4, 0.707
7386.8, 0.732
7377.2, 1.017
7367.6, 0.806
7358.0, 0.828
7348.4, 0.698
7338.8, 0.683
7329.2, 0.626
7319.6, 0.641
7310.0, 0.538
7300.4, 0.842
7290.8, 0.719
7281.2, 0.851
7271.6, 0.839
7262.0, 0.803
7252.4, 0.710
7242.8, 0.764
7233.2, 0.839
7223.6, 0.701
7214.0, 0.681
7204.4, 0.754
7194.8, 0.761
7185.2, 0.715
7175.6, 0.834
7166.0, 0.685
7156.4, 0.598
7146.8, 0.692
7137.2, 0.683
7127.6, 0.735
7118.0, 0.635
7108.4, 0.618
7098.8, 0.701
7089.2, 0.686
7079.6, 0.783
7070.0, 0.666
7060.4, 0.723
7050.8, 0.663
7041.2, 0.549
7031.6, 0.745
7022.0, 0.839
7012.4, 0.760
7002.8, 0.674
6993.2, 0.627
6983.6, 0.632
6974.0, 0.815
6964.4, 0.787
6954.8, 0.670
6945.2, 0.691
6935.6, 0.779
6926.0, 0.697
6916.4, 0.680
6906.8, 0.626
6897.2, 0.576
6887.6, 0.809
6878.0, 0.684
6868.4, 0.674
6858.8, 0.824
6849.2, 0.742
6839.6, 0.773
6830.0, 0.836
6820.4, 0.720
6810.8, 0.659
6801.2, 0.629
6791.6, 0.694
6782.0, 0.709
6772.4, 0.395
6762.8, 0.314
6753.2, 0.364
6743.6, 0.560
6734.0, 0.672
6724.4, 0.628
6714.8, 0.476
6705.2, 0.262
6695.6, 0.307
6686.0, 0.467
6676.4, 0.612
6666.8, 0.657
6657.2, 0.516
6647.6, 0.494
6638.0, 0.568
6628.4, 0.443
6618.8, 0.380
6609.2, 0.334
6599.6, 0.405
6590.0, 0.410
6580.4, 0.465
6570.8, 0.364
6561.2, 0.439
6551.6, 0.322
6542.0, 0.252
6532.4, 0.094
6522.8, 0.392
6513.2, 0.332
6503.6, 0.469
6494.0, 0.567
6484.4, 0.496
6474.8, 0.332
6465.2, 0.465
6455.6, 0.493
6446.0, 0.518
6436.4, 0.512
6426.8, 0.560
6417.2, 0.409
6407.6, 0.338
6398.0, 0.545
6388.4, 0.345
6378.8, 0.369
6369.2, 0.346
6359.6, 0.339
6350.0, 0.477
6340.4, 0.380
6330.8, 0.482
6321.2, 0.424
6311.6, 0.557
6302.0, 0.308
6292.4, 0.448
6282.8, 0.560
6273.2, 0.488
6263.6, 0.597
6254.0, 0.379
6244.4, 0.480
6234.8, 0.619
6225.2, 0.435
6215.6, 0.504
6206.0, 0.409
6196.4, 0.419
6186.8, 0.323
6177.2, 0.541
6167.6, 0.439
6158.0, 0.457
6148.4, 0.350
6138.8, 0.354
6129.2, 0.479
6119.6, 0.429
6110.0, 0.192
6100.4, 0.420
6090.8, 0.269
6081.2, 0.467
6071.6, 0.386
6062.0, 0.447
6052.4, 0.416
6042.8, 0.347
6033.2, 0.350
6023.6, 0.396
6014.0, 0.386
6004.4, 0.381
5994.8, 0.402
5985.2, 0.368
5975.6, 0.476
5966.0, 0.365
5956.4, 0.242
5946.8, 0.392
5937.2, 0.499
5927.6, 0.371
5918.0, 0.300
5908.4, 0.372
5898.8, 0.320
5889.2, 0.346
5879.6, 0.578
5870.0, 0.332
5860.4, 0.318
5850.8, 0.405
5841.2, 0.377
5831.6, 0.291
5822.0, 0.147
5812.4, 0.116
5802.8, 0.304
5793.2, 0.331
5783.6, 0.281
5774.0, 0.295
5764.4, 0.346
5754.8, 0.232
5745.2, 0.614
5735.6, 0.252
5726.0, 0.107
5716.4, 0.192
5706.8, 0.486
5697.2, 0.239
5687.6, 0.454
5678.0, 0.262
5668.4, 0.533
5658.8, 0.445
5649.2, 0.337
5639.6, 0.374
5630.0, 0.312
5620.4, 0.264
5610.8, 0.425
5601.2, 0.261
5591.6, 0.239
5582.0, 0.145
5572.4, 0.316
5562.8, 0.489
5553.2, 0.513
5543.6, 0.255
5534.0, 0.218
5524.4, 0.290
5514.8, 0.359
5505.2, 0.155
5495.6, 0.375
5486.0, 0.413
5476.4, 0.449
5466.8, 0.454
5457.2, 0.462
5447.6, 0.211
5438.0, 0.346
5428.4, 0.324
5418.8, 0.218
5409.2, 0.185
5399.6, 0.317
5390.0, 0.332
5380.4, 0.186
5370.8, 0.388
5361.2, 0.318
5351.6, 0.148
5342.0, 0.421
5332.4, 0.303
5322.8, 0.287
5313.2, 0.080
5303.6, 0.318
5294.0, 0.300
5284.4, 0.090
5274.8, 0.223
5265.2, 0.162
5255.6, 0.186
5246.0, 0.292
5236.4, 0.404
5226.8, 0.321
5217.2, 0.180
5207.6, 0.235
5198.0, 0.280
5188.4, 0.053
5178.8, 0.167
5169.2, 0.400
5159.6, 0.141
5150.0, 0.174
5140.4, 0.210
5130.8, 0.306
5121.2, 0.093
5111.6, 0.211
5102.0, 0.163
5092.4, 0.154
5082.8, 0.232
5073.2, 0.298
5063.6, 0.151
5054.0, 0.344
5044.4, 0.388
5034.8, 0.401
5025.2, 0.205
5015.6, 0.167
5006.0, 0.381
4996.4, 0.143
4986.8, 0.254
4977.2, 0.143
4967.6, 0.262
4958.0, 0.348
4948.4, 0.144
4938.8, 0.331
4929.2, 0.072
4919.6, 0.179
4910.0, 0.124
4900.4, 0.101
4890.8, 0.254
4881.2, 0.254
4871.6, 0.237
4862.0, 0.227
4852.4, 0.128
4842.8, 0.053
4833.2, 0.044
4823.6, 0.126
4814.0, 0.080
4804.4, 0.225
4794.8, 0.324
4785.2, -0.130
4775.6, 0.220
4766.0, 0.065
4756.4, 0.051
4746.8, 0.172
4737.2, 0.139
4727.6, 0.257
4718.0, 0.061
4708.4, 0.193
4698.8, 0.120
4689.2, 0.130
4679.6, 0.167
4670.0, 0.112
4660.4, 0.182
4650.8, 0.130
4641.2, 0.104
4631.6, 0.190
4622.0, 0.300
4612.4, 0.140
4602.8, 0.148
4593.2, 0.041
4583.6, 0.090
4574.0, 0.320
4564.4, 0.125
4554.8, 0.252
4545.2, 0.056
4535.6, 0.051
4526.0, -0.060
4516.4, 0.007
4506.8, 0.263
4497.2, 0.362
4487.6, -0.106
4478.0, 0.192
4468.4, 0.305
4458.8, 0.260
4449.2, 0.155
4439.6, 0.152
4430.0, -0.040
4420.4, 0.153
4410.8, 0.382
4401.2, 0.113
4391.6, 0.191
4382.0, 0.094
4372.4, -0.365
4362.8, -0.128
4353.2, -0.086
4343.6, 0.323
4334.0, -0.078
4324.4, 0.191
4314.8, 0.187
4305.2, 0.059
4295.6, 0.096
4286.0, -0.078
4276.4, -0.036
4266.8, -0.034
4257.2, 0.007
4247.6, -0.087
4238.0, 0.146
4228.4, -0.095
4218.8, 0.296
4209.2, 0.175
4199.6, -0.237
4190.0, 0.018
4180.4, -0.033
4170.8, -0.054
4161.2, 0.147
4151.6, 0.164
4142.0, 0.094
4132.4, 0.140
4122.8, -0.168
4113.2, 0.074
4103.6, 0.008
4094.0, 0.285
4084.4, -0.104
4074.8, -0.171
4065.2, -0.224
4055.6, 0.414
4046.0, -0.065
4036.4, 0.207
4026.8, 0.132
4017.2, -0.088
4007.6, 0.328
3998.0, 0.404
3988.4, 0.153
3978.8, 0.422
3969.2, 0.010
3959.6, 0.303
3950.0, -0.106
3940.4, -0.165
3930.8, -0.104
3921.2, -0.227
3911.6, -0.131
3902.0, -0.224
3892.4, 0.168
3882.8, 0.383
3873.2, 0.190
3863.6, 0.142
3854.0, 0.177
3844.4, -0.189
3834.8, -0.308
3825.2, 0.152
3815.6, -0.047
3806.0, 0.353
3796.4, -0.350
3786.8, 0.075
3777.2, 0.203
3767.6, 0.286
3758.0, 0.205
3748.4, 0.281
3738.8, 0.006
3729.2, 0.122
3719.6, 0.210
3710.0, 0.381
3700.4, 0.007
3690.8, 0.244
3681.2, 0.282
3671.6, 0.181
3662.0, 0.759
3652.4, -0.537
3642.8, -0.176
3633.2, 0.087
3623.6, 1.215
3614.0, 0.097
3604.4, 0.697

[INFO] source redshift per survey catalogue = 0.703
